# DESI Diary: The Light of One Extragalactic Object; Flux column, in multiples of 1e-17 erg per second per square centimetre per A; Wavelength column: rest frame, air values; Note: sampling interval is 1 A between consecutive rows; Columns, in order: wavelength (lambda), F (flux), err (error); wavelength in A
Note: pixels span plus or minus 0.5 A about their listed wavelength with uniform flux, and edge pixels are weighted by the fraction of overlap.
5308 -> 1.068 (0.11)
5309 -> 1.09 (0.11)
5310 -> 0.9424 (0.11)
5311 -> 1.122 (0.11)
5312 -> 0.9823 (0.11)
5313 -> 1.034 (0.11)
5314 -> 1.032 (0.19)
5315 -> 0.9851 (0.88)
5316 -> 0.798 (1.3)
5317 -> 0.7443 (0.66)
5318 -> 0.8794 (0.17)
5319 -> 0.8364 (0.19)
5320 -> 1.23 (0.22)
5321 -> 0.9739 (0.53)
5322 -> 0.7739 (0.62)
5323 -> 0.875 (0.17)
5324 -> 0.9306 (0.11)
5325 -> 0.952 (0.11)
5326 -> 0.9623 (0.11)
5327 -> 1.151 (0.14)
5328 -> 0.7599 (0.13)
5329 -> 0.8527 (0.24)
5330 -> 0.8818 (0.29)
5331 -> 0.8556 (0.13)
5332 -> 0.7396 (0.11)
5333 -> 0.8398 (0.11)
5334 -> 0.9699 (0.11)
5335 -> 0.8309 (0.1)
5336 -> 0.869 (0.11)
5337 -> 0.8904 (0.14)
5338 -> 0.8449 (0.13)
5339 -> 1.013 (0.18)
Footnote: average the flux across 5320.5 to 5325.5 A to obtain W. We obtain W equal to 0.901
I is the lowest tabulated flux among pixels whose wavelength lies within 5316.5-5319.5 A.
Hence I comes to 0.7443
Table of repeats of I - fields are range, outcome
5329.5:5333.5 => 0.7396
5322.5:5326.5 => 0.875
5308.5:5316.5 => 0.798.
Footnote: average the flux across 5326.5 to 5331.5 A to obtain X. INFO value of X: 0.9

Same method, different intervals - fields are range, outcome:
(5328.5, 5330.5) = 0.867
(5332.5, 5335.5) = 0.88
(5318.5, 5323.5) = 0.938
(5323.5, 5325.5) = 0.941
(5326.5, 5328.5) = 0.955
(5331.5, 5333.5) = 0.79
